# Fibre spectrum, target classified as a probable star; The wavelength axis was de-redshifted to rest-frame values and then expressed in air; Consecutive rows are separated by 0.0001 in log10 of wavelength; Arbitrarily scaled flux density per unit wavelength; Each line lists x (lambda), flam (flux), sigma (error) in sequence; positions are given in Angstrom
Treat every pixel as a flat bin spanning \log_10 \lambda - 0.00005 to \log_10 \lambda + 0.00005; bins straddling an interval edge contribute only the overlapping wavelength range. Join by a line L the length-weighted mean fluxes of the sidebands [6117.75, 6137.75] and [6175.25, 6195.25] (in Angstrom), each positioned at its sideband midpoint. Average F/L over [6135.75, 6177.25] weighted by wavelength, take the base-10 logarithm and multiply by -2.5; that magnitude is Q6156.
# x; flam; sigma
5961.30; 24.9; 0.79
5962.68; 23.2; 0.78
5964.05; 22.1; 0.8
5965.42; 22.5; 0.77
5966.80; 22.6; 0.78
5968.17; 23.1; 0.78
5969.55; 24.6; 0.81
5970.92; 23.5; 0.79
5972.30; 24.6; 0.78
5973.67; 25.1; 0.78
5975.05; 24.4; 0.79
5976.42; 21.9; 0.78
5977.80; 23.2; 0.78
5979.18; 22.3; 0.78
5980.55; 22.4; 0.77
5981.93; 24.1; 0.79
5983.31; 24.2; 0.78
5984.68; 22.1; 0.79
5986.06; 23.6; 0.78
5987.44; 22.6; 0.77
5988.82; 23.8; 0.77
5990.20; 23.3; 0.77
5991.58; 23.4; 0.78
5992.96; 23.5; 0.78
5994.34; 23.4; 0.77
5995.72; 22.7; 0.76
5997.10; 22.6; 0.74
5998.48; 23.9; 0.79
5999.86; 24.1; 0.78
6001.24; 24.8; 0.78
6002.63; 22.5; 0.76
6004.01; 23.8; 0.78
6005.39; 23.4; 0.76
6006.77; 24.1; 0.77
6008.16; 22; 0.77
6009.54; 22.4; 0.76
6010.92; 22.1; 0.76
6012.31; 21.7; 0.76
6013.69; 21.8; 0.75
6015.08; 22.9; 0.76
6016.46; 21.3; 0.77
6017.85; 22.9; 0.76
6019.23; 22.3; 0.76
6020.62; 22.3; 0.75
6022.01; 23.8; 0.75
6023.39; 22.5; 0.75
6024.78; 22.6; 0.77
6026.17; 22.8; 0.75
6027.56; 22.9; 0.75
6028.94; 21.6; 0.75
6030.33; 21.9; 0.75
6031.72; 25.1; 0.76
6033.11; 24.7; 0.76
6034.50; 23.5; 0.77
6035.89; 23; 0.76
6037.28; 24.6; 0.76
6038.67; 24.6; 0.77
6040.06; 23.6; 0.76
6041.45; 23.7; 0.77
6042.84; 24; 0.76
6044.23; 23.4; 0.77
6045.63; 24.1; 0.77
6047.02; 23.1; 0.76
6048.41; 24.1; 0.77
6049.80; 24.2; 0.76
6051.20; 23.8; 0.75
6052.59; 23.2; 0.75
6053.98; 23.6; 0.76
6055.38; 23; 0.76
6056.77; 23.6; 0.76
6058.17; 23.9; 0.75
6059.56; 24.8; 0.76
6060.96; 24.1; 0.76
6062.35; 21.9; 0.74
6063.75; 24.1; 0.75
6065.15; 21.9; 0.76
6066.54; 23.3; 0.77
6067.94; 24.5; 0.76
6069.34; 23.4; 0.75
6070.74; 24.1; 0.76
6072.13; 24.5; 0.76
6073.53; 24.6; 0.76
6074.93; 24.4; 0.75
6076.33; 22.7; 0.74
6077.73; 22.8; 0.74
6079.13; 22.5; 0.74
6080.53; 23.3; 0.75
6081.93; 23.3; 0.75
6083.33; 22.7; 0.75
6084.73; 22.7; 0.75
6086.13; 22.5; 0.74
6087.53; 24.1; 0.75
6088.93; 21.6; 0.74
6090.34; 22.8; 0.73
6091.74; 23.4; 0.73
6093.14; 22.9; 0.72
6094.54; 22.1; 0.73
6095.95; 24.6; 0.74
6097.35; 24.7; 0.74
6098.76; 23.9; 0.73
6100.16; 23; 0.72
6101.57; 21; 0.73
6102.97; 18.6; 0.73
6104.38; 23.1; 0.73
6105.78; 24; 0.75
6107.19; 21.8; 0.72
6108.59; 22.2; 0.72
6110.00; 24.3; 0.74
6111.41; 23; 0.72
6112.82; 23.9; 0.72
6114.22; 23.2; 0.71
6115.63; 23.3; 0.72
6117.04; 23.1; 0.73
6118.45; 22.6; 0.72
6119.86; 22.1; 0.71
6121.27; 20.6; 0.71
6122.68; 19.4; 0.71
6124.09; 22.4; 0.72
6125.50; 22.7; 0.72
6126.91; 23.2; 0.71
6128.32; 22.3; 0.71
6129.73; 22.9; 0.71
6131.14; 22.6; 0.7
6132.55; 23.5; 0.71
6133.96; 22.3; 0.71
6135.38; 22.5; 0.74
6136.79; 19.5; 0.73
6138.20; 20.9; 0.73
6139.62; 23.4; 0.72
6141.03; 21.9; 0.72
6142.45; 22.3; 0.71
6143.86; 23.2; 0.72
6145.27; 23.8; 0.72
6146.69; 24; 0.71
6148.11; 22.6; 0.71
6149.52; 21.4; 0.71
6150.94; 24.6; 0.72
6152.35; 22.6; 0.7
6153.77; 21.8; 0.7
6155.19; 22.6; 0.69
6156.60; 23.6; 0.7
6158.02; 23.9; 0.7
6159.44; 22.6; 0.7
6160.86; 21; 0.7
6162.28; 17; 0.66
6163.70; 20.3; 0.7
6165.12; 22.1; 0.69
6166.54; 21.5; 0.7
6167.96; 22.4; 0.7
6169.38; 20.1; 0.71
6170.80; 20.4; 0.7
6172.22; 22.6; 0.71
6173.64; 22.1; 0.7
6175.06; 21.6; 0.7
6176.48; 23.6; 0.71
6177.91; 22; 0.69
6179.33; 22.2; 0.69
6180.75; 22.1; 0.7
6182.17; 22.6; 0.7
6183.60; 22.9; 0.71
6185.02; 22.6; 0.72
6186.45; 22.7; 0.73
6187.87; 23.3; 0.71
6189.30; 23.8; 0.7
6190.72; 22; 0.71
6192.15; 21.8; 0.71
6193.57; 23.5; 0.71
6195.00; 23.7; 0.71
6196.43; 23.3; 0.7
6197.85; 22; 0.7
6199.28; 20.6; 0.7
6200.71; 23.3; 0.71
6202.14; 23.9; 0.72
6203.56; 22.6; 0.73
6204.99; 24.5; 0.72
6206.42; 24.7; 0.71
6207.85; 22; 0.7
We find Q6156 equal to 0.016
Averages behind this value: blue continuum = 22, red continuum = 22.7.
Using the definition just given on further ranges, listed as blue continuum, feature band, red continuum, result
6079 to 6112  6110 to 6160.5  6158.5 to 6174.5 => -0.035 mag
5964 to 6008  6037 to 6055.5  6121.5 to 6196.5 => -0.037 mag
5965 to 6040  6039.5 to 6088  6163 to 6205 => -0.029 mag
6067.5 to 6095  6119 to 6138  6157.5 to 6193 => 0.030 mag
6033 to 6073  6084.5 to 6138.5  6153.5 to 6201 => 0.021 mag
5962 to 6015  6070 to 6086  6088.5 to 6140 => -0.032 mag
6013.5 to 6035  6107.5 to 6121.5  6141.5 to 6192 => -0.019 mag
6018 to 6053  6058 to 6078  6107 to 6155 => -0.026 mag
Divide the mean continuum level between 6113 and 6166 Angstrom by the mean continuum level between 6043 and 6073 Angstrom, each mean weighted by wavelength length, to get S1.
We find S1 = 0.9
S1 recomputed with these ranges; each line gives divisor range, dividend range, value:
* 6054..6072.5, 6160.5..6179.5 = 0.90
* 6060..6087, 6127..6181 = 0.95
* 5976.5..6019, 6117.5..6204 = 0.97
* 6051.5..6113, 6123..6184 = 0.96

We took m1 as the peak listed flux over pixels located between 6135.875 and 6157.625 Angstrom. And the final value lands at 24.6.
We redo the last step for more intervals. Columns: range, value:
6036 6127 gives 24.8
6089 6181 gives 24.7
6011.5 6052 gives 25.1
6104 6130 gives 24.3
